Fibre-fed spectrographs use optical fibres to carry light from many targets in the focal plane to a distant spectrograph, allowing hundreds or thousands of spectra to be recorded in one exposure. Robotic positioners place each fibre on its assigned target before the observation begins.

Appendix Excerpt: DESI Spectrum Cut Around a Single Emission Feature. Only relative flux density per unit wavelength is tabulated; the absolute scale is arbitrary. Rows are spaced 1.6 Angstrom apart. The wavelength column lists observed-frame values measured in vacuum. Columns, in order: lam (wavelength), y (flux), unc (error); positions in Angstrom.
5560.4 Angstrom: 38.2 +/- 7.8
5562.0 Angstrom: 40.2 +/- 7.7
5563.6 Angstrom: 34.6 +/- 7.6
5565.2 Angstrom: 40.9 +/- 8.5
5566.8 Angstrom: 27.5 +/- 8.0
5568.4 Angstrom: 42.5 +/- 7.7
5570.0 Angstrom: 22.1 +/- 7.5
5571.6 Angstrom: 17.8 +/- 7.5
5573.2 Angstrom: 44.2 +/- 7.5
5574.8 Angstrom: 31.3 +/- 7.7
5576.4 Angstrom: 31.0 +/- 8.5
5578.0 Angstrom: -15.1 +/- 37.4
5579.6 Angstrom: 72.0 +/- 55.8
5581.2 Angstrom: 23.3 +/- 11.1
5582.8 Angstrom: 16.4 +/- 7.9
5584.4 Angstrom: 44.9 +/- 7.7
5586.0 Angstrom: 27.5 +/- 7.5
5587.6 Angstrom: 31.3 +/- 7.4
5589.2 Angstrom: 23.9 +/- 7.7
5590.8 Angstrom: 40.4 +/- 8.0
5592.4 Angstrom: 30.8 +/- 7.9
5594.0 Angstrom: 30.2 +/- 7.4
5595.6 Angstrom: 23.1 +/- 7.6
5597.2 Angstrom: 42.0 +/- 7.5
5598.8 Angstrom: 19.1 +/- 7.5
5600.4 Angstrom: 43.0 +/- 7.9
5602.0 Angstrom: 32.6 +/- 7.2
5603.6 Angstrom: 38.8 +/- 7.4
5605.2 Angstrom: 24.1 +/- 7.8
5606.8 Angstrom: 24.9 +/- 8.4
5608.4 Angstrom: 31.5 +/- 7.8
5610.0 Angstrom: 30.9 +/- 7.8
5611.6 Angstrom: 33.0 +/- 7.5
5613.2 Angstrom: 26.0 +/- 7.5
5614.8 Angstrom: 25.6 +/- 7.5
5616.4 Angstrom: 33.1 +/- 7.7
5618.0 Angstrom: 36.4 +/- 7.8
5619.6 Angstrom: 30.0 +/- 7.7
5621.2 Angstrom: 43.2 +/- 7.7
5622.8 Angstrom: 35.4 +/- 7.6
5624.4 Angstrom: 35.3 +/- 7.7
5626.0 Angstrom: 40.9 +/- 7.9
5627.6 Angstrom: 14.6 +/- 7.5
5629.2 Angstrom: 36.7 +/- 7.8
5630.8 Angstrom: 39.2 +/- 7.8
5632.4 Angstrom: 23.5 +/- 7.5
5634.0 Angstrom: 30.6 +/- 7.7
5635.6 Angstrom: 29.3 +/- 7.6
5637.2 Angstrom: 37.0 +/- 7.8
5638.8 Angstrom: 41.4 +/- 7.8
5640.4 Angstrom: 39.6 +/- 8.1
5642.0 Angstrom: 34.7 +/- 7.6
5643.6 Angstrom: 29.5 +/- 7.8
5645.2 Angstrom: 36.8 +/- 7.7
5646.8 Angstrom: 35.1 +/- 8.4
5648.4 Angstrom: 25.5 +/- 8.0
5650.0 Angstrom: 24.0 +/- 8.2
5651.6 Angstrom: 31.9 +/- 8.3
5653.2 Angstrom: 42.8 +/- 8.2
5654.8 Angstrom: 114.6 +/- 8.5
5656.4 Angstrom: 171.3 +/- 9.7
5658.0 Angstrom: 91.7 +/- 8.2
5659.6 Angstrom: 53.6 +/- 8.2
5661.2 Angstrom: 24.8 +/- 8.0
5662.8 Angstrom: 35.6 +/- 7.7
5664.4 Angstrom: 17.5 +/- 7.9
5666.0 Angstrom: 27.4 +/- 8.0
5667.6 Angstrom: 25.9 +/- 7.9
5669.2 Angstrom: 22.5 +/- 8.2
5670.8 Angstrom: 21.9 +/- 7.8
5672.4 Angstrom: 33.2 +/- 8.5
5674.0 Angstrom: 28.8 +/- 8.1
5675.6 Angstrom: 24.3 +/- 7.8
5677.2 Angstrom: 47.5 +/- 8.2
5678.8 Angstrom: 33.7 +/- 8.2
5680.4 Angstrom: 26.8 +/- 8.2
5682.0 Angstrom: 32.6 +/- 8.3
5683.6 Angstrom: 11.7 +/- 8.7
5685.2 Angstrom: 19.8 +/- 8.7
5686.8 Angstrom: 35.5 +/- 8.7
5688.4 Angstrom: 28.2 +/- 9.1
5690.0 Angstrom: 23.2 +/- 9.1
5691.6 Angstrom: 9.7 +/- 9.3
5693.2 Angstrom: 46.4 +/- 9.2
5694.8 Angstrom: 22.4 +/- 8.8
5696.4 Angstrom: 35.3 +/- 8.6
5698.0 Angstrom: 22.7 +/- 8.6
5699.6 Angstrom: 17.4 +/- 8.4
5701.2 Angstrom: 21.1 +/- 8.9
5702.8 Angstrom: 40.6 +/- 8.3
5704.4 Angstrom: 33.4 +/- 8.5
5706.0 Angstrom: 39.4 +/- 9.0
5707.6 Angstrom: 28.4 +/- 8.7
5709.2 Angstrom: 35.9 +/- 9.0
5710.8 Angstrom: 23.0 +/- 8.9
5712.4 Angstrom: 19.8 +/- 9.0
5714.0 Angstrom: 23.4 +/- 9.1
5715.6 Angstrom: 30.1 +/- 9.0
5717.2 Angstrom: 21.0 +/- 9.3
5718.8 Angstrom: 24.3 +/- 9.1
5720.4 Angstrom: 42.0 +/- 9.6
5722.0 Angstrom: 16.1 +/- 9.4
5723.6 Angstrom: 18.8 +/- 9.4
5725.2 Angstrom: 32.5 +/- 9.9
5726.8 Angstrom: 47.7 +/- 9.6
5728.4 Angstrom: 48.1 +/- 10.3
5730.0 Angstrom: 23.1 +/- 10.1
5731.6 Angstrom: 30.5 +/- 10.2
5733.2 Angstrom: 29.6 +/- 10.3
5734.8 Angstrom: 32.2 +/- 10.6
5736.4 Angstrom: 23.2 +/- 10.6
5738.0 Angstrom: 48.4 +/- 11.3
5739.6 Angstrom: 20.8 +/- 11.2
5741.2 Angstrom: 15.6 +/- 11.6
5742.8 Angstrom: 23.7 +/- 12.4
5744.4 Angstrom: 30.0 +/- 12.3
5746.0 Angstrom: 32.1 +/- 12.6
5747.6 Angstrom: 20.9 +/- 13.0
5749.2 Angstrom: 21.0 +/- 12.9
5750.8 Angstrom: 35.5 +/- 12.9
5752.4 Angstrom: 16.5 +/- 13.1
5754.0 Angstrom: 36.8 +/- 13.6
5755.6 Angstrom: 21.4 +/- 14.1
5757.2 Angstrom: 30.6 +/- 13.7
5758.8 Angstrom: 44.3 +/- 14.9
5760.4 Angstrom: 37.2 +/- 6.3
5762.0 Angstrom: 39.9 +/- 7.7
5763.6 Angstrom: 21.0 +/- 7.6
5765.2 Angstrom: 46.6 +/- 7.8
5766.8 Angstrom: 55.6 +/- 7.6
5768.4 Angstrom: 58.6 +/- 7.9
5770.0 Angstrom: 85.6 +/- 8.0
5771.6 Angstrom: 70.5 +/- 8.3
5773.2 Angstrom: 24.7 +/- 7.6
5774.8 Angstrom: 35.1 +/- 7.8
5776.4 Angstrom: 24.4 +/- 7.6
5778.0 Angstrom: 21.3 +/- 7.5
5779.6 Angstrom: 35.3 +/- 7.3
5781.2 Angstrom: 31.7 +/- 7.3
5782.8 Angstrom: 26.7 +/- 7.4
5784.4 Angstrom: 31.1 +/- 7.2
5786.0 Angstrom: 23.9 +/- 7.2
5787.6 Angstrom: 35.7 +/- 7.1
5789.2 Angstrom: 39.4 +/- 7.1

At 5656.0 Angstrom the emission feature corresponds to H-beta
